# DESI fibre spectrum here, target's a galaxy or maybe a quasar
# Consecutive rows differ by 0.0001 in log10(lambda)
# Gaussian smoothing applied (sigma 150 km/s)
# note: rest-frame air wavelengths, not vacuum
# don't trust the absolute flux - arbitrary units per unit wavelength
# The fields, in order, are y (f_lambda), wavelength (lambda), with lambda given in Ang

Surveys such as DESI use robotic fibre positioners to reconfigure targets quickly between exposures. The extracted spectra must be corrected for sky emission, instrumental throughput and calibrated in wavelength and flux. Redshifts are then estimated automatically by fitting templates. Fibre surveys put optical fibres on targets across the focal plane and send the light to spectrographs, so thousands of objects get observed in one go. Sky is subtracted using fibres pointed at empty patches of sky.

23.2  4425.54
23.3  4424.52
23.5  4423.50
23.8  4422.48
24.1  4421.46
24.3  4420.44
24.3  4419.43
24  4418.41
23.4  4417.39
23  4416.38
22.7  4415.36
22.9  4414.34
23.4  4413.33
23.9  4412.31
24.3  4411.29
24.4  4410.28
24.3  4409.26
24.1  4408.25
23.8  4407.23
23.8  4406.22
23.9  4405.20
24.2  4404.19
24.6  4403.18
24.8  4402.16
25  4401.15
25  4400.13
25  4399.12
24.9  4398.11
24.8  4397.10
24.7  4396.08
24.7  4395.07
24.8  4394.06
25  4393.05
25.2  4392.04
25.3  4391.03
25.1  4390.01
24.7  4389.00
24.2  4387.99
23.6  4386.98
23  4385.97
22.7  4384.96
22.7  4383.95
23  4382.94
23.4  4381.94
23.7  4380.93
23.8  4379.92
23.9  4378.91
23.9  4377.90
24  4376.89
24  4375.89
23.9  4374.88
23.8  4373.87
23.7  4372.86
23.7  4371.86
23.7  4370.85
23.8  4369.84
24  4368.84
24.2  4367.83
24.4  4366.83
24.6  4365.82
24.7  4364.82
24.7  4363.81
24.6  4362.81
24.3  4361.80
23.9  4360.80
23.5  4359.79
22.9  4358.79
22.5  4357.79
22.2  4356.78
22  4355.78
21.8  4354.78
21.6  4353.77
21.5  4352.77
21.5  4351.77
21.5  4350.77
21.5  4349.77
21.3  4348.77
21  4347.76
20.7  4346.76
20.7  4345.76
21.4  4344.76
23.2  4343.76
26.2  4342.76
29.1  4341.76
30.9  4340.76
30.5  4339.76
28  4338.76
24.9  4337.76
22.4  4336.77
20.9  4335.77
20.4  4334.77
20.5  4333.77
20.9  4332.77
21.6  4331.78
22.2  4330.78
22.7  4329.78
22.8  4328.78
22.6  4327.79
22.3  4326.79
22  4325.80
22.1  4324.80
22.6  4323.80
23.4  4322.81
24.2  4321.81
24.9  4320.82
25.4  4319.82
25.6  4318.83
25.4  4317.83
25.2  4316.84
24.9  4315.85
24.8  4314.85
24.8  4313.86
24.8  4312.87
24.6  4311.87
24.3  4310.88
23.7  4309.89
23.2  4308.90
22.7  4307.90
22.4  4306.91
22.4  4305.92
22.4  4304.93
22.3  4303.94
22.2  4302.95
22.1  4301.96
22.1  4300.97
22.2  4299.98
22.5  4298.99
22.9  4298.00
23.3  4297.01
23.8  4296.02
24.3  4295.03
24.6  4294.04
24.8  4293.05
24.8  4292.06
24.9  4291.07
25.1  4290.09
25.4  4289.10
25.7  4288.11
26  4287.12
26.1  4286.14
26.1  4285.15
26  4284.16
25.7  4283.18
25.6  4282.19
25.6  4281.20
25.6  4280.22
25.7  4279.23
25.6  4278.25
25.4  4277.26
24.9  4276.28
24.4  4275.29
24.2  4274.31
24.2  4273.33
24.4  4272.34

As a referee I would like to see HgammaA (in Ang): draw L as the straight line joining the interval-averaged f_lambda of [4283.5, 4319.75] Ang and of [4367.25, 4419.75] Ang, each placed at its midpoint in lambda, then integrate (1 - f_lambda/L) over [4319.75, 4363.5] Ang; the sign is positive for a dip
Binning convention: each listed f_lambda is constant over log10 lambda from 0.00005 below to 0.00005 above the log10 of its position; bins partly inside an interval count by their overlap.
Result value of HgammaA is 1.83 Ang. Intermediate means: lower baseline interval 24.1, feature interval 23.1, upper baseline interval 24.1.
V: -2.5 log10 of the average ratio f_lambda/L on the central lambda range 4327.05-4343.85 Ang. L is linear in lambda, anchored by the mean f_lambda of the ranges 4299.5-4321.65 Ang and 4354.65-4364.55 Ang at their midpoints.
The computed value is -0.03 mag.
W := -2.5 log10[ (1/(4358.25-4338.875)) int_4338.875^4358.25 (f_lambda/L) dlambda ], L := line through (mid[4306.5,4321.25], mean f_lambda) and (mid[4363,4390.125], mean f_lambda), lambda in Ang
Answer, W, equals 0.04 mag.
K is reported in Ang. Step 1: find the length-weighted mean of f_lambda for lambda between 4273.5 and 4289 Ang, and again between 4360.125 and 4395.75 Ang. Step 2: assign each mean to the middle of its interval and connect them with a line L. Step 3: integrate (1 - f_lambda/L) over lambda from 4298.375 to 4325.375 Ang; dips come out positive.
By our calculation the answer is 1.6 Ang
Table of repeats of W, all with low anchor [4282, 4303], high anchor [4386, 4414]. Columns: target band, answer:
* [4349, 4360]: 0.11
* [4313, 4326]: 0.00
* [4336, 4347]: -0.04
